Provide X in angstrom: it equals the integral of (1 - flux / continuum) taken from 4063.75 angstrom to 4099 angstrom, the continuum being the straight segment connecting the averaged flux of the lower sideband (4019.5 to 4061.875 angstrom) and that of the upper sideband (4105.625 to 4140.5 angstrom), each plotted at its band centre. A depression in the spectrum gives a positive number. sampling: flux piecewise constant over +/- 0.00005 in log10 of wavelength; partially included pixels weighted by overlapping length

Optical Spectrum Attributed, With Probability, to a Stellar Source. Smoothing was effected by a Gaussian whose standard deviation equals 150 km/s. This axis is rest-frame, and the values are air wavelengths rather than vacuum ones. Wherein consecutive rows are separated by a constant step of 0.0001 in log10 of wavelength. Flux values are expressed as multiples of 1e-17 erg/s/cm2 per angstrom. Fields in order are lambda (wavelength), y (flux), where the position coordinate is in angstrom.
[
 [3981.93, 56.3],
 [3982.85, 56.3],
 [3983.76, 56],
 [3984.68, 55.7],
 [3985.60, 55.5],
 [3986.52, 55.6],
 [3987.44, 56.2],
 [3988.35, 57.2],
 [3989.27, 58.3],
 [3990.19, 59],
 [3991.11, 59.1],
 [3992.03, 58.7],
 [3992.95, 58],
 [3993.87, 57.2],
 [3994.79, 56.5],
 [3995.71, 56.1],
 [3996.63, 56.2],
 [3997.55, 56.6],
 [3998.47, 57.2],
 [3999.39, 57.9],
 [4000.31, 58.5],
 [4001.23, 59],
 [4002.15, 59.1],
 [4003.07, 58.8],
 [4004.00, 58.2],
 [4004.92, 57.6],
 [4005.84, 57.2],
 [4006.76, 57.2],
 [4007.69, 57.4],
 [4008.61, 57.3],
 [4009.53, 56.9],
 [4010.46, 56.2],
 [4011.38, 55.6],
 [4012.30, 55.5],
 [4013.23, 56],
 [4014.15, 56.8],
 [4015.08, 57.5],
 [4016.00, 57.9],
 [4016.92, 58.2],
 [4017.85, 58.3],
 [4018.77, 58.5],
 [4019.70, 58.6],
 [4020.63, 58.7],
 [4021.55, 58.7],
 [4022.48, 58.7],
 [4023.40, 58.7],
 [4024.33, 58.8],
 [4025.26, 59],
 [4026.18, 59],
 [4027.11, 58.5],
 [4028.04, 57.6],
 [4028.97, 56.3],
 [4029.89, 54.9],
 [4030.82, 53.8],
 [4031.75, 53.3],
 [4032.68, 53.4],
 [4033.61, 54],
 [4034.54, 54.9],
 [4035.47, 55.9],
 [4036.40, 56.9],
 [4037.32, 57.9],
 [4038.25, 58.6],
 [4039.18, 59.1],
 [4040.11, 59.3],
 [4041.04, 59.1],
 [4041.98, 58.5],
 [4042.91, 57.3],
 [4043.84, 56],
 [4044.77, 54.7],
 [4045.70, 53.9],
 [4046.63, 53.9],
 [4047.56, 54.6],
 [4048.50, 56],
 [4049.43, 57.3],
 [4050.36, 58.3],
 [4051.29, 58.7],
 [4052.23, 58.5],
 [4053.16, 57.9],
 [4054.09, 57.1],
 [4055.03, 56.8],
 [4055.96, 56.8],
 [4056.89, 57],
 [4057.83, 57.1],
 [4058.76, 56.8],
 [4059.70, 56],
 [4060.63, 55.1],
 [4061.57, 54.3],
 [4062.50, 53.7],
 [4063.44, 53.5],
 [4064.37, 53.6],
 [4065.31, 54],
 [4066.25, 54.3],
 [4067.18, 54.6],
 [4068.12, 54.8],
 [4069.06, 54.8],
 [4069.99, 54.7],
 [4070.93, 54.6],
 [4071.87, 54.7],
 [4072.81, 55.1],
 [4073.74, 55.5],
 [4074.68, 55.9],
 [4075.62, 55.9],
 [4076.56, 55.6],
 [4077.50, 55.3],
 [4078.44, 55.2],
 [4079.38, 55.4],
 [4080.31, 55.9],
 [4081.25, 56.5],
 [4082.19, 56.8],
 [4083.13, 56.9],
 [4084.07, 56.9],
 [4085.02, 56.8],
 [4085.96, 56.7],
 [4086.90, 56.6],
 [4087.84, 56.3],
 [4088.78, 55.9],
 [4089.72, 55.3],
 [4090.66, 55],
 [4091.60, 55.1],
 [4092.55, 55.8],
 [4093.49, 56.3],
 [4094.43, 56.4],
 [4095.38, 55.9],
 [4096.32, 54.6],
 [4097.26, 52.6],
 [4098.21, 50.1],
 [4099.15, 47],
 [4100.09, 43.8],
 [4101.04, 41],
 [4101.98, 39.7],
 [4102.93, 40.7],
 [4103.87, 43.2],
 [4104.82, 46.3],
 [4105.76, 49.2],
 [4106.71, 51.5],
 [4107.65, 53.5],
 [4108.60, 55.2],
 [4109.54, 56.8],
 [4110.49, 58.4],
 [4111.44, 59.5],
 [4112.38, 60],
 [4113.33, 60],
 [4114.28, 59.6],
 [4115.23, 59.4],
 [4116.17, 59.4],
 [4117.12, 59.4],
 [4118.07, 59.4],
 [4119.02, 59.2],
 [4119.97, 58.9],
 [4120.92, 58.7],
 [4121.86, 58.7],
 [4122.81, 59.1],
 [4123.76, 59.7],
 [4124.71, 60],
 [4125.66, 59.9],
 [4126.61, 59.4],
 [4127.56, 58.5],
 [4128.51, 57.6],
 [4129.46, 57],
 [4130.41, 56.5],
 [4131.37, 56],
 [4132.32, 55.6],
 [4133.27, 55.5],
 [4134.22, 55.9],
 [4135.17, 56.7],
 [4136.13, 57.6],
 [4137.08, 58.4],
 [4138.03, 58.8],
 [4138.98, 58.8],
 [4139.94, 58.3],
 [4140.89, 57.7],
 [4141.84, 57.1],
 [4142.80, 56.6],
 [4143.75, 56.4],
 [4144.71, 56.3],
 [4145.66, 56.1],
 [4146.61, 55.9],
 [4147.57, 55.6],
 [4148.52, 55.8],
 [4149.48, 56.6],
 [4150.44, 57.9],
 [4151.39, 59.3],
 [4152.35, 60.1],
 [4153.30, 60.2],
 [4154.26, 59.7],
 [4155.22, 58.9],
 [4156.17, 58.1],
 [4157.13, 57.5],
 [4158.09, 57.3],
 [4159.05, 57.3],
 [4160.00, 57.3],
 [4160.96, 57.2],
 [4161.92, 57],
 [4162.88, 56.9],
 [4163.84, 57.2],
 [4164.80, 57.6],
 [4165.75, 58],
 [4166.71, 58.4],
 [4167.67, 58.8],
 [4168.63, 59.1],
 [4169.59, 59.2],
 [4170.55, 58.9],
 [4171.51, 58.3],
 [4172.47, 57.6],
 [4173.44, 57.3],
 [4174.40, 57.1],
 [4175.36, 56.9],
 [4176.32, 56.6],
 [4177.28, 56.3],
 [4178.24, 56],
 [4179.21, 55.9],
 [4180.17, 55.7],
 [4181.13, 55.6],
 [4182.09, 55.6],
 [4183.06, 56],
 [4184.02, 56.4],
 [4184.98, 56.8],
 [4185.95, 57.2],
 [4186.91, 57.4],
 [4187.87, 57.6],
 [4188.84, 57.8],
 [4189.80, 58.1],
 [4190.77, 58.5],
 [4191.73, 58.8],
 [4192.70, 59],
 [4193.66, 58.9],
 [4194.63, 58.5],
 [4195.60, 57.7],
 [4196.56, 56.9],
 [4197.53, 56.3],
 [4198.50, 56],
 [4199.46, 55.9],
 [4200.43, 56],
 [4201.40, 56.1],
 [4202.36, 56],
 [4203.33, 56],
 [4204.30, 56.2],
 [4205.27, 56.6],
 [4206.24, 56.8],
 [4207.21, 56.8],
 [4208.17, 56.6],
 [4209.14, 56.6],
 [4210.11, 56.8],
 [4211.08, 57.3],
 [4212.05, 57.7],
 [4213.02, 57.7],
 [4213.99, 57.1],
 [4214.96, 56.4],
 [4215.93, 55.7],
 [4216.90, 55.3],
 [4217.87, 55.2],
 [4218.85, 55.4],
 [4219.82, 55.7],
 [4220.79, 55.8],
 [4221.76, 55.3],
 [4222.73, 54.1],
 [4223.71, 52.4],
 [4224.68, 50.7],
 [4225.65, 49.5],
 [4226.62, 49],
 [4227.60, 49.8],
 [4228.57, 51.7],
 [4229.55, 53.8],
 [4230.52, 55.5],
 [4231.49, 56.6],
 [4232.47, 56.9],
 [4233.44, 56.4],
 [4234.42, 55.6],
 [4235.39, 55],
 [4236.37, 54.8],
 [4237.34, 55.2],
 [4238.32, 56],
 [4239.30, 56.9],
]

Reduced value 1.3 angstrom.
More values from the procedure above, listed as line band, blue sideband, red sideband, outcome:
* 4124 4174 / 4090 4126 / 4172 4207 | -1.8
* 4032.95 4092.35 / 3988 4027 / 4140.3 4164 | 1.7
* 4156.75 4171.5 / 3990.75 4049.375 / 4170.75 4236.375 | -0.4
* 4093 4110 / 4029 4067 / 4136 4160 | 2.2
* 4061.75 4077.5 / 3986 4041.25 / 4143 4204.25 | 0.7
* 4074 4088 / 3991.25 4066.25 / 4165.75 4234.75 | 0.1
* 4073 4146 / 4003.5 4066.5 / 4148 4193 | 2.1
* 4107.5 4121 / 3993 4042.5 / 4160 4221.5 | -0.3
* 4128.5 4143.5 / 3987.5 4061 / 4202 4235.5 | -0.3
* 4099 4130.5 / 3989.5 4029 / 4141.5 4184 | 1.4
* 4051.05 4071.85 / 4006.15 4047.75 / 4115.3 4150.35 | 0.6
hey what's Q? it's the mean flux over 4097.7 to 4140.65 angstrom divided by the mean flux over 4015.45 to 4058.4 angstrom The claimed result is 1.0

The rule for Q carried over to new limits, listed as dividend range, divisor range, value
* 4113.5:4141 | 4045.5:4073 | 1.05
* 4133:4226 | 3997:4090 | 1.01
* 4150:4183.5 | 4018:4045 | 1.01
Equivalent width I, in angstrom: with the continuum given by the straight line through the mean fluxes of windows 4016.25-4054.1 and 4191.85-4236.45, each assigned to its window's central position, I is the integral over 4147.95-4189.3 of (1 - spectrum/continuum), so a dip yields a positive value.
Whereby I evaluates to -1.1 angstrom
